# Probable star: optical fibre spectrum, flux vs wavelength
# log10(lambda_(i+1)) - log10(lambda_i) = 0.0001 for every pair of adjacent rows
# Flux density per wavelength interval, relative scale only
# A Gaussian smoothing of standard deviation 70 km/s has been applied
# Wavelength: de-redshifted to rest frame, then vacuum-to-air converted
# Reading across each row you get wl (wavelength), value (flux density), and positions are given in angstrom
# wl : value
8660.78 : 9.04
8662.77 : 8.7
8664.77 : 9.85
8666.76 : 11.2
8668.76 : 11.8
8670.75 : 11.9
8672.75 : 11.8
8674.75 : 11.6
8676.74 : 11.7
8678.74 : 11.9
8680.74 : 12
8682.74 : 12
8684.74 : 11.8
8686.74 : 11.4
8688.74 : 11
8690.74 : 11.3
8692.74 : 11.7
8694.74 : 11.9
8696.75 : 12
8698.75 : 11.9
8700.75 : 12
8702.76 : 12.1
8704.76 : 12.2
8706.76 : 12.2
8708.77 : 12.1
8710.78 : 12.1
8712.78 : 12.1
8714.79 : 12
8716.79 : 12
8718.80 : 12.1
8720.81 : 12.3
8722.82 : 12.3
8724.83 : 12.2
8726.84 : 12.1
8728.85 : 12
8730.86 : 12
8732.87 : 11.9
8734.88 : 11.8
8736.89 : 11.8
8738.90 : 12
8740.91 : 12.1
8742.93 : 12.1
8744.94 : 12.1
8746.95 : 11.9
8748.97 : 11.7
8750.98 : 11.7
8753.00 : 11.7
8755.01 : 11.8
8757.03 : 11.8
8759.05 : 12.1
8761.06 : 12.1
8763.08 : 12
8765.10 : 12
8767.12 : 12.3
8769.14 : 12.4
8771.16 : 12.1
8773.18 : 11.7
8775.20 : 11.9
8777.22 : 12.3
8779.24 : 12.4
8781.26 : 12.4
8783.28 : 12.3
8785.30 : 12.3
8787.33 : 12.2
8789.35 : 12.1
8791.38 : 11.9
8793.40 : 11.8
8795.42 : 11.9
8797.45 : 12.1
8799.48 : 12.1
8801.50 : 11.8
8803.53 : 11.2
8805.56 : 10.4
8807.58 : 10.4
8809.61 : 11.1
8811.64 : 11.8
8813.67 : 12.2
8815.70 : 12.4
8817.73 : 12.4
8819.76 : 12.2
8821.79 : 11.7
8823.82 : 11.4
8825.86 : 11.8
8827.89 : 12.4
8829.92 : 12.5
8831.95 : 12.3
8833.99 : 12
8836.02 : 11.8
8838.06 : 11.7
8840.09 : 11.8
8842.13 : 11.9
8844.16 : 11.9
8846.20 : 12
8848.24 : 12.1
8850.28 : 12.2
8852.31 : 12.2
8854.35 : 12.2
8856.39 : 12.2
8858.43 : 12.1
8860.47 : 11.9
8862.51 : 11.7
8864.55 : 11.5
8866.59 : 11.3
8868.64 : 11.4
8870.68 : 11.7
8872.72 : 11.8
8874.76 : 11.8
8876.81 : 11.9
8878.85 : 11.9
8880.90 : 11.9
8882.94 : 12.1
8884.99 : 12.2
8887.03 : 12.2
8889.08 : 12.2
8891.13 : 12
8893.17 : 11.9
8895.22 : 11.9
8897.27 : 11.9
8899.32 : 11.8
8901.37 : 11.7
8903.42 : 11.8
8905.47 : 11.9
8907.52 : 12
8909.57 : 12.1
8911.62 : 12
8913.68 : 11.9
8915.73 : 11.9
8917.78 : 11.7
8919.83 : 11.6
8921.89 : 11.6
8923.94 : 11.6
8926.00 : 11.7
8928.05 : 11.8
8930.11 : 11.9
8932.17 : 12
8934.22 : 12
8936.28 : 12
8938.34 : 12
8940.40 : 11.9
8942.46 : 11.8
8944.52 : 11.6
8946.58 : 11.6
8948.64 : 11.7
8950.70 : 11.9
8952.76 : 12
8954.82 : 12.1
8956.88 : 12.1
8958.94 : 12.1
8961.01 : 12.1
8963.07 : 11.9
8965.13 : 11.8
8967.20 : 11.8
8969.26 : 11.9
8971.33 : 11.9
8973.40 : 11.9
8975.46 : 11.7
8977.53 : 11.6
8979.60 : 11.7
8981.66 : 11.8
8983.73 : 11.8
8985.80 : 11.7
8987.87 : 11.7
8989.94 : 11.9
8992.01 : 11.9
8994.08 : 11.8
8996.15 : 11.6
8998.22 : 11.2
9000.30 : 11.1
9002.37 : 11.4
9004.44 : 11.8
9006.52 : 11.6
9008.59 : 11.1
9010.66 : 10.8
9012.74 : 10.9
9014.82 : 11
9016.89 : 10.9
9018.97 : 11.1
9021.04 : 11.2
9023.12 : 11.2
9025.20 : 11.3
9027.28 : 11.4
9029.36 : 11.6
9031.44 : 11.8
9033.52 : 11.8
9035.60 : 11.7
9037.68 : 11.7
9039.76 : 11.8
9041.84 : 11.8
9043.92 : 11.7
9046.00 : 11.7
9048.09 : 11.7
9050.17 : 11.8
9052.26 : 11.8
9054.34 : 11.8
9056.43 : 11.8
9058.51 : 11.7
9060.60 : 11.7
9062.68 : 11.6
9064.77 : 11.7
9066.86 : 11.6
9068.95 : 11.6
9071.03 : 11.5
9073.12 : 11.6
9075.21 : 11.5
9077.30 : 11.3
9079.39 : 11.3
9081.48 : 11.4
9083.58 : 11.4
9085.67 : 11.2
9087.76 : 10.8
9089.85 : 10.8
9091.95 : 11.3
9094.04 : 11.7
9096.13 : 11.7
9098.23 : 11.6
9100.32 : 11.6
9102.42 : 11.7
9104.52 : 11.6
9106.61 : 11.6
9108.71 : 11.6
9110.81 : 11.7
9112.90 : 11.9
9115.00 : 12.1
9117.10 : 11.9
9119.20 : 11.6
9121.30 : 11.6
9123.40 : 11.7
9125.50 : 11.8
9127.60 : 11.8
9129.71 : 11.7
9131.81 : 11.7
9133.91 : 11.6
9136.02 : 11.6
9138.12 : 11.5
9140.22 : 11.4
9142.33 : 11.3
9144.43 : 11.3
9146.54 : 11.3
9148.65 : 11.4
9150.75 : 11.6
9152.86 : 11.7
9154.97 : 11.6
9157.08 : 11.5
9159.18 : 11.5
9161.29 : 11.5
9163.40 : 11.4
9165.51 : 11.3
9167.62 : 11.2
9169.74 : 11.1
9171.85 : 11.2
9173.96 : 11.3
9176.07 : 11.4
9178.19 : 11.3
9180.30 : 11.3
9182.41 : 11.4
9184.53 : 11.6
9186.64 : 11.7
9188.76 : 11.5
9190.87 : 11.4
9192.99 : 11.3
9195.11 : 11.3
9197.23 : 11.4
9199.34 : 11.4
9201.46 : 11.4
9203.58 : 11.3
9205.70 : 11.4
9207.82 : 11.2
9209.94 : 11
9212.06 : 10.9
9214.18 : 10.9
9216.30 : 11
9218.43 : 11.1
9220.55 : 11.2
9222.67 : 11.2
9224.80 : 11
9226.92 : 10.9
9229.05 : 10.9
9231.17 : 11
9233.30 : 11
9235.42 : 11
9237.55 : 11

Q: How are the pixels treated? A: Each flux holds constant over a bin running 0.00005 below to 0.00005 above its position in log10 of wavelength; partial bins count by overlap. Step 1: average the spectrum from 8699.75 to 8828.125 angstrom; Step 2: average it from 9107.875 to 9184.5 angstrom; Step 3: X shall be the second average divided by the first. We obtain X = 1.0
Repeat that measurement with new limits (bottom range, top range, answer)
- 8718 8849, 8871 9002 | 0.99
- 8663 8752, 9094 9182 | 0.98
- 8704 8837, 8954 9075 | 0.97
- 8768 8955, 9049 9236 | 0.96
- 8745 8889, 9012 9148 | 0.97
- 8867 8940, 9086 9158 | 0.97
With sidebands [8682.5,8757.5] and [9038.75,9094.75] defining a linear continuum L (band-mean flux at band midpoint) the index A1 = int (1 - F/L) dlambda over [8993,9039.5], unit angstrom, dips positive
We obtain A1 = 0.9 angstrom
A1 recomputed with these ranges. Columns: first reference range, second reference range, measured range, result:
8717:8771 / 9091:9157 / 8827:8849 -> -0.2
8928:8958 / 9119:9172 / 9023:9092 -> 0.7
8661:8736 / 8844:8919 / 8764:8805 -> -0.8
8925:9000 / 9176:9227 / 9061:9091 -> 0.4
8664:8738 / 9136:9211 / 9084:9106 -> 0.1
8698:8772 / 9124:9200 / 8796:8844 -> 0.4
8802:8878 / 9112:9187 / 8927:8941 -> -0.3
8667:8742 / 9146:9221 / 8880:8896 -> -0.5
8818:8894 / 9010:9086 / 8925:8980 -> -0.7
